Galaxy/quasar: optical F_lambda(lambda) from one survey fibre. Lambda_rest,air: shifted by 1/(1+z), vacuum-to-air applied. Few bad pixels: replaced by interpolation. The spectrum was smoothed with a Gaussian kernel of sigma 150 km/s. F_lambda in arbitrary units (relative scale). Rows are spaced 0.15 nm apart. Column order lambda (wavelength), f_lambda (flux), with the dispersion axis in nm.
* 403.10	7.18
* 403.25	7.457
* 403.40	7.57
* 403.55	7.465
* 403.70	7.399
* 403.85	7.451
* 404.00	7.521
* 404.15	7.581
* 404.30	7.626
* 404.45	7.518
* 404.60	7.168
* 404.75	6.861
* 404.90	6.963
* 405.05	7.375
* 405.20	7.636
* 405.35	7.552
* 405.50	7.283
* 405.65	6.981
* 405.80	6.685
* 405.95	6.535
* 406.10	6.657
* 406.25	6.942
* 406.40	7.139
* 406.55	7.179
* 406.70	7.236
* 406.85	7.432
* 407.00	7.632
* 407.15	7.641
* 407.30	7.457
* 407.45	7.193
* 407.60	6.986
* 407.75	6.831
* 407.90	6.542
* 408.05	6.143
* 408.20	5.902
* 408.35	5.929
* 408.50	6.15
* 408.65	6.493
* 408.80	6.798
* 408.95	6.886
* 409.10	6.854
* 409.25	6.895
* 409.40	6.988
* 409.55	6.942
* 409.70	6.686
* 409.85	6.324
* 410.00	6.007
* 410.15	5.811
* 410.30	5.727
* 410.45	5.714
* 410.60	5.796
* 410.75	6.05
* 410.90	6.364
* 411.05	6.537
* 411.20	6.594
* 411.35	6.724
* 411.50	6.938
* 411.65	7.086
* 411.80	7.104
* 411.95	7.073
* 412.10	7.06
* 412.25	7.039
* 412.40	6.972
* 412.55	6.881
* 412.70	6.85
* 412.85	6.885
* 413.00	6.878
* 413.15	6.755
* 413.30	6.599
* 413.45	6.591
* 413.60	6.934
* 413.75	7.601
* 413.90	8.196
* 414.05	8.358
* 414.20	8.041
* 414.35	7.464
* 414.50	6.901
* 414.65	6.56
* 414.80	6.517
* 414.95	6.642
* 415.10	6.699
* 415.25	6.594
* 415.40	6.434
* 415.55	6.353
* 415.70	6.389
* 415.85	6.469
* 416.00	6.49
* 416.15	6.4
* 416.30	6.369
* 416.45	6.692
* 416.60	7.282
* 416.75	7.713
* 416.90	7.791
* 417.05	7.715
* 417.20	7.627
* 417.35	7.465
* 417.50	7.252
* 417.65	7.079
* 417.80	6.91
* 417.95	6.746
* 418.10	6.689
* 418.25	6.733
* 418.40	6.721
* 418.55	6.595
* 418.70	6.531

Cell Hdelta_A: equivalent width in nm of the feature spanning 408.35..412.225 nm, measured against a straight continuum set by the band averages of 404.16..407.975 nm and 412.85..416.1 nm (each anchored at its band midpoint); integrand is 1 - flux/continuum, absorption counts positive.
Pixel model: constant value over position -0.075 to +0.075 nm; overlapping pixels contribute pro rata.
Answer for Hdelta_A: 0.28 nm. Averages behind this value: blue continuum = 7.17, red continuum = 6.92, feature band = 6.54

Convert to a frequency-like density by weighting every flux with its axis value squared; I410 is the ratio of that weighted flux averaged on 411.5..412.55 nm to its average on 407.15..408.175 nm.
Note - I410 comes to 1.0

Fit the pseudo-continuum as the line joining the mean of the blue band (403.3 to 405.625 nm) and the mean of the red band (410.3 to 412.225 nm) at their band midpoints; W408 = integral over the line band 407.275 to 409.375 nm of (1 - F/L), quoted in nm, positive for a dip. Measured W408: 0.09 nm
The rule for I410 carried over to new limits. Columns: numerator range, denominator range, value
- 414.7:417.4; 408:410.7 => 1.12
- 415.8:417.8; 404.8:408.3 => 1.06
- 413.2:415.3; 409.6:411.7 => 1.15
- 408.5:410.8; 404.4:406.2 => 0.92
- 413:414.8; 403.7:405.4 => 1.02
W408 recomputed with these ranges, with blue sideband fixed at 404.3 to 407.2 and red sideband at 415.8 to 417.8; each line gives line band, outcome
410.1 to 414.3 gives 0.18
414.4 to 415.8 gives 0.11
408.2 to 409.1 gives 0.09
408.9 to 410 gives 0.06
